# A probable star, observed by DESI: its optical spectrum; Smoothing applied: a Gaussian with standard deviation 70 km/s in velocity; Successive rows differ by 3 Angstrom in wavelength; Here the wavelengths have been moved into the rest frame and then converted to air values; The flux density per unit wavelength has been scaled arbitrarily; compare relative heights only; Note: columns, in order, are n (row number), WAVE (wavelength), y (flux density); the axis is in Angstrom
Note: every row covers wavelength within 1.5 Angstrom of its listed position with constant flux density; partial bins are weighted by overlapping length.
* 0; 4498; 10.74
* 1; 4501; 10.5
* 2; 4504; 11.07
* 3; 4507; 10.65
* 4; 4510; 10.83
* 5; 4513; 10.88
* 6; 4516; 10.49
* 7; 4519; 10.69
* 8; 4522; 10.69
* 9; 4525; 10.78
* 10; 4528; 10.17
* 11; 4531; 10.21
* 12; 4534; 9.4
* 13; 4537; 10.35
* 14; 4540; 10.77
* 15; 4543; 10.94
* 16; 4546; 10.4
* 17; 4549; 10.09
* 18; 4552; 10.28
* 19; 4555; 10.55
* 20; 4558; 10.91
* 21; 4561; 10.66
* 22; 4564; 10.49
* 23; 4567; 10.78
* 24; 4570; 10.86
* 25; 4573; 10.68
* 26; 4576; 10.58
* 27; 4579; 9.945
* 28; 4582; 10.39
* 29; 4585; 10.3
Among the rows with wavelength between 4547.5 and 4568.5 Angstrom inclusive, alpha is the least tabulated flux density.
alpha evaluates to 10.09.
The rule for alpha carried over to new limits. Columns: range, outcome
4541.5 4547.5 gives 10.4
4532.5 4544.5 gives 9.4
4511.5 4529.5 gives 10.17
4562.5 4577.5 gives 10.49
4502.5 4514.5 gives 10.65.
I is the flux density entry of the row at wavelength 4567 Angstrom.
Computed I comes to 10.78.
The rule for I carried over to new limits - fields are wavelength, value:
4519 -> 10.69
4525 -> 10.78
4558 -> 10.91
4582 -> 10.39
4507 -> 10.65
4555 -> 10.55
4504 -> 11.07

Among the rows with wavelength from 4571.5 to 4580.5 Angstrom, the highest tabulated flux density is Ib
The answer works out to 10.68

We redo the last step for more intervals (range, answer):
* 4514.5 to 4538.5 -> 10.78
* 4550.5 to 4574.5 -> 10.91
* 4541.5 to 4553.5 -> 10.94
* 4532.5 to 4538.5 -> 10.35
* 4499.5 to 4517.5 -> 11.07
